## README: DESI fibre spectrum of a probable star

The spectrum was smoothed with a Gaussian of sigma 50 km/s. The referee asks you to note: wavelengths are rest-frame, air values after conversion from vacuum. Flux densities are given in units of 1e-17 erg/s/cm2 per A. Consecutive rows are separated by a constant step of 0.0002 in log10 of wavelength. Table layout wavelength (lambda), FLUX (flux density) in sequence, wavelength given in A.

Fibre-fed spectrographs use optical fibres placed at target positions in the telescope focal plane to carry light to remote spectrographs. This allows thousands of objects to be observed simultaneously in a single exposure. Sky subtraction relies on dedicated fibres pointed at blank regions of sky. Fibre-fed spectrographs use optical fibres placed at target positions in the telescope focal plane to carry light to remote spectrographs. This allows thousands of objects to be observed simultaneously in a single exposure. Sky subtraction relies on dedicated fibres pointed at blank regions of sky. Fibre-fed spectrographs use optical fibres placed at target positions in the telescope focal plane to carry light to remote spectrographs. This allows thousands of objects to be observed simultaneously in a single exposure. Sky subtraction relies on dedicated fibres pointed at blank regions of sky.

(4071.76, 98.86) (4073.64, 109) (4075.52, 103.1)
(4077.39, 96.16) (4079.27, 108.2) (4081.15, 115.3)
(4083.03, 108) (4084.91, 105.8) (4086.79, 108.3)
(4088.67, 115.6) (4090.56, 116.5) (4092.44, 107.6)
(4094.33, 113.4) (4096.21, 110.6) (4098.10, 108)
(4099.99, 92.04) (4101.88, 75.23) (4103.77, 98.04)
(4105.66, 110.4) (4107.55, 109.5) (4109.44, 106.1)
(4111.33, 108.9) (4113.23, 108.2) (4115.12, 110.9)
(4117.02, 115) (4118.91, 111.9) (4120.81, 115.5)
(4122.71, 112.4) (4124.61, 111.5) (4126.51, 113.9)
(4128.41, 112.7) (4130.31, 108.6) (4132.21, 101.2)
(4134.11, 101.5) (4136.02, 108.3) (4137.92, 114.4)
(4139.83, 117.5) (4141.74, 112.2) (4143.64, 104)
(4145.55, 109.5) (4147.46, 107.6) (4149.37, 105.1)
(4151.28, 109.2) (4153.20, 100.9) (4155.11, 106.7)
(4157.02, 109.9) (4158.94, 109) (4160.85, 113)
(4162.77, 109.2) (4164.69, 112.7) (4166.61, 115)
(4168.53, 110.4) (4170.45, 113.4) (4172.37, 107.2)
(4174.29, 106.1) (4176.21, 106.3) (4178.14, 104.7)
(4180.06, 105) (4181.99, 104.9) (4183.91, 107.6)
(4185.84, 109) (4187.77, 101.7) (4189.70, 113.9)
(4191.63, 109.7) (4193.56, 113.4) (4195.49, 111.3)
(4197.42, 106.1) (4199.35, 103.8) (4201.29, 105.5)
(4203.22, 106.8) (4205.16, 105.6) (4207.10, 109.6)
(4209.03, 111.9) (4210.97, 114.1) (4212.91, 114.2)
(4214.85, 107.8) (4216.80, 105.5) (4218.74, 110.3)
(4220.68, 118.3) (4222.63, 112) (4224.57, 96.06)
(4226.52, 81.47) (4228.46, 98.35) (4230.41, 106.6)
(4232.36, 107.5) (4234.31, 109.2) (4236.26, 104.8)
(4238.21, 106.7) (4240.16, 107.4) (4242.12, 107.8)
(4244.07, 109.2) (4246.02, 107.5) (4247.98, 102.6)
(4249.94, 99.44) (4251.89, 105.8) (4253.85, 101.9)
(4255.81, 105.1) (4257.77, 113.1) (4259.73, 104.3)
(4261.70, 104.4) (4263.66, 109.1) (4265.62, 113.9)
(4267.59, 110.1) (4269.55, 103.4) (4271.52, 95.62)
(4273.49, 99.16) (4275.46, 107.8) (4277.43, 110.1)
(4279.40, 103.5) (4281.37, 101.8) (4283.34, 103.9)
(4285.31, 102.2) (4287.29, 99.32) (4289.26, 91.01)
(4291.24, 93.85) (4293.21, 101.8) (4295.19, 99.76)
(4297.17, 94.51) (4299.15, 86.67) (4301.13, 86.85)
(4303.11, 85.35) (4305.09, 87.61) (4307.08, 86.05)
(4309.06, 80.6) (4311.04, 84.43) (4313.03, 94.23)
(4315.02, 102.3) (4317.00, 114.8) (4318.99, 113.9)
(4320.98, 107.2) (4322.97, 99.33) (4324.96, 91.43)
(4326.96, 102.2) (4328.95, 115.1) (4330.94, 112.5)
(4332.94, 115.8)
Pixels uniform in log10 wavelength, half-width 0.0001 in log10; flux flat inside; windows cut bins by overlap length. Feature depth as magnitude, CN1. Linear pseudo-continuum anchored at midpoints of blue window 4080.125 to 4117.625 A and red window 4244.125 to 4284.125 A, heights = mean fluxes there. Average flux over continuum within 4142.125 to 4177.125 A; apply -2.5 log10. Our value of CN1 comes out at -0.02 mag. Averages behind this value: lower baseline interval 107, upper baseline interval 105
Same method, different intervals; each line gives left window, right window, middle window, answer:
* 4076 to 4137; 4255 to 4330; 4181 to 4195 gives -0.044 mag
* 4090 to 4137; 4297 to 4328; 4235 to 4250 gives -0.072 mag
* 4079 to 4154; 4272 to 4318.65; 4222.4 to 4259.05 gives -0.043 mag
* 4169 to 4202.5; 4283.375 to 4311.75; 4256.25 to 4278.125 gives -0.109 mag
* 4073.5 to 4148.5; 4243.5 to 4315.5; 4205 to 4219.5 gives -0.073 mag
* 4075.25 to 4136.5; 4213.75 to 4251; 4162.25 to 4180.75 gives -0.027 mag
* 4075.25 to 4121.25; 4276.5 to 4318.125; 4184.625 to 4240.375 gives -0.069 mag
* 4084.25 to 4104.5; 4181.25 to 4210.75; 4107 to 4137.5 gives -0.042 mag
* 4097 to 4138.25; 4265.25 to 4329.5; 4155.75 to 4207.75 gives -0.046 mag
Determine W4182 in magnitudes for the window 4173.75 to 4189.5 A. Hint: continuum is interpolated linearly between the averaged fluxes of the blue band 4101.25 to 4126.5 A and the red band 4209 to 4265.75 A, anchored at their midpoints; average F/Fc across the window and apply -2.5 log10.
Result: 0.01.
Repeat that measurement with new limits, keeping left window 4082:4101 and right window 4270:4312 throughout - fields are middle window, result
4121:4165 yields -0.04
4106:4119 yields -0.03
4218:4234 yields -0.05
